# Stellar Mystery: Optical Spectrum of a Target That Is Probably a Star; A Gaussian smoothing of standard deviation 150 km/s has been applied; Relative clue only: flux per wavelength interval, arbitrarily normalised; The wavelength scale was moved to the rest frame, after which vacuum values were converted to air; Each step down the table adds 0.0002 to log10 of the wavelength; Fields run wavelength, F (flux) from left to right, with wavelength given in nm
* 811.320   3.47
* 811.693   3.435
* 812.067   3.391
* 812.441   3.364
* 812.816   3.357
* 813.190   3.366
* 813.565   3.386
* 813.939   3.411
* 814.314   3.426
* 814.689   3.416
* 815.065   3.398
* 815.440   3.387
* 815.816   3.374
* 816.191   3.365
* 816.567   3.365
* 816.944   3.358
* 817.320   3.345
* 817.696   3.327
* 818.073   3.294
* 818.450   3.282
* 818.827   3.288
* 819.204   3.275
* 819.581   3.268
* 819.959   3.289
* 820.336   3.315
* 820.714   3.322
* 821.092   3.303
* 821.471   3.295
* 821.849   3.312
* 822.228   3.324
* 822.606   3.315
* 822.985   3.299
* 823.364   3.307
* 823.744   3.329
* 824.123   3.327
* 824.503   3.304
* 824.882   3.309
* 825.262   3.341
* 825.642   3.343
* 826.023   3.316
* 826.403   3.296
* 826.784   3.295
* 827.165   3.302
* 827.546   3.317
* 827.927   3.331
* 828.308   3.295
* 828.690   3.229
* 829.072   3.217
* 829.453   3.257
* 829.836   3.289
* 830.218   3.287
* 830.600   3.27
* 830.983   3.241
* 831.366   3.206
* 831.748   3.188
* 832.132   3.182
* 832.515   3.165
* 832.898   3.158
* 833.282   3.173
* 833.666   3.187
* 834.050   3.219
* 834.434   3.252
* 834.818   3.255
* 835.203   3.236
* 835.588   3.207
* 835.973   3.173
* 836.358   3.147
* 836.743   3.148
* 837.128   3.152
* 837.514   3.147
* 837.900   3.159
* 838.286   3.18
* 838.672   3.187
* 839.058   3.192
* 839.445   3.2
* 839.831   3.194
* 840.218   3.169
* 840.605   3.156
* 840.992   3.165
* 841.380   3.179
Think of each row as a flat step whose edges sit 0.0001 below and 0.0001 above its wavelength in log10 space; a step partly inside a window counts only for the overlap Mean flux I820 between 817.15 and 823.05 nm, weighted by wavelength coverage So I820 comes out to 3.3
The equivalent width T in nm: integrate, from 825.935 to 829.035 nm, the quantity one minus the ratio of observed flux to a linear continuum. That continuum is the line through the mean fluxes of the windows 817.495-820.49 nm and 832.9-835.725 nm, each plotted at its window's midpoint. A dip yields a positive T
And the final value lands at -0.04 nm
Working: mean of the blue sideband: 3.29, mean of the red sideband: 3.21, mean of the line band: 3.29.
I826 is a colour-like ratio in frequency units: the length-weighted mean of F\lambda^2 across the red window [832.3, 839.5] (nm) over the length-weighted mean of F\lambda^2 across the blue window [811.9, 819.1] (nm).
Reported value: 1.0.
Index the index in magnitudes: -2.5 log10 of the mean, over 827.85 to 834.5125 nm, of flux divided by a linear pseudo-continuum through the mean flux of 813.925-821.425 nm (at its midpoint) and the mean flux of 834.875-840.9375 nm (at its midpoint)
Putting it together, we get 0.00 mag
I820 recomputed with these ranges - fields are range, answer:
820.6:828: 3.31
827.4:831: 3.27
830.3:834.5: 3.2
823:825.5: 3.32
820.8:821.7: 3.3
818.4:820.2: 3.28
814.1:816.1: 3.4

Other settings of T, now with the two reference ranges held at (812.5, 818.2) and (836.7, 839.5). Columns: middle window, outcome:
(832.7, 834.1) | 0.01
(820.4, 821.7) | 0.01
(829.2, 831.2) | -0.02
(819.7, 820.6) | 0.01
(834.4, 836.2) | -0.01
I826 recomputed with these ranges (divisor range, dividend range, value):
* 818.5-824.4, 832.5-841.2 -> 1.00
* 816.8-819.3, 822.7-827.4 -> 1.02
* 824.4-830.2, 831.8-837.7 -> 0.98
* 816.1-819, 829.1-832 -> 1.01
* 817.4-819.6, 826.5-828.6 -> 1.03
